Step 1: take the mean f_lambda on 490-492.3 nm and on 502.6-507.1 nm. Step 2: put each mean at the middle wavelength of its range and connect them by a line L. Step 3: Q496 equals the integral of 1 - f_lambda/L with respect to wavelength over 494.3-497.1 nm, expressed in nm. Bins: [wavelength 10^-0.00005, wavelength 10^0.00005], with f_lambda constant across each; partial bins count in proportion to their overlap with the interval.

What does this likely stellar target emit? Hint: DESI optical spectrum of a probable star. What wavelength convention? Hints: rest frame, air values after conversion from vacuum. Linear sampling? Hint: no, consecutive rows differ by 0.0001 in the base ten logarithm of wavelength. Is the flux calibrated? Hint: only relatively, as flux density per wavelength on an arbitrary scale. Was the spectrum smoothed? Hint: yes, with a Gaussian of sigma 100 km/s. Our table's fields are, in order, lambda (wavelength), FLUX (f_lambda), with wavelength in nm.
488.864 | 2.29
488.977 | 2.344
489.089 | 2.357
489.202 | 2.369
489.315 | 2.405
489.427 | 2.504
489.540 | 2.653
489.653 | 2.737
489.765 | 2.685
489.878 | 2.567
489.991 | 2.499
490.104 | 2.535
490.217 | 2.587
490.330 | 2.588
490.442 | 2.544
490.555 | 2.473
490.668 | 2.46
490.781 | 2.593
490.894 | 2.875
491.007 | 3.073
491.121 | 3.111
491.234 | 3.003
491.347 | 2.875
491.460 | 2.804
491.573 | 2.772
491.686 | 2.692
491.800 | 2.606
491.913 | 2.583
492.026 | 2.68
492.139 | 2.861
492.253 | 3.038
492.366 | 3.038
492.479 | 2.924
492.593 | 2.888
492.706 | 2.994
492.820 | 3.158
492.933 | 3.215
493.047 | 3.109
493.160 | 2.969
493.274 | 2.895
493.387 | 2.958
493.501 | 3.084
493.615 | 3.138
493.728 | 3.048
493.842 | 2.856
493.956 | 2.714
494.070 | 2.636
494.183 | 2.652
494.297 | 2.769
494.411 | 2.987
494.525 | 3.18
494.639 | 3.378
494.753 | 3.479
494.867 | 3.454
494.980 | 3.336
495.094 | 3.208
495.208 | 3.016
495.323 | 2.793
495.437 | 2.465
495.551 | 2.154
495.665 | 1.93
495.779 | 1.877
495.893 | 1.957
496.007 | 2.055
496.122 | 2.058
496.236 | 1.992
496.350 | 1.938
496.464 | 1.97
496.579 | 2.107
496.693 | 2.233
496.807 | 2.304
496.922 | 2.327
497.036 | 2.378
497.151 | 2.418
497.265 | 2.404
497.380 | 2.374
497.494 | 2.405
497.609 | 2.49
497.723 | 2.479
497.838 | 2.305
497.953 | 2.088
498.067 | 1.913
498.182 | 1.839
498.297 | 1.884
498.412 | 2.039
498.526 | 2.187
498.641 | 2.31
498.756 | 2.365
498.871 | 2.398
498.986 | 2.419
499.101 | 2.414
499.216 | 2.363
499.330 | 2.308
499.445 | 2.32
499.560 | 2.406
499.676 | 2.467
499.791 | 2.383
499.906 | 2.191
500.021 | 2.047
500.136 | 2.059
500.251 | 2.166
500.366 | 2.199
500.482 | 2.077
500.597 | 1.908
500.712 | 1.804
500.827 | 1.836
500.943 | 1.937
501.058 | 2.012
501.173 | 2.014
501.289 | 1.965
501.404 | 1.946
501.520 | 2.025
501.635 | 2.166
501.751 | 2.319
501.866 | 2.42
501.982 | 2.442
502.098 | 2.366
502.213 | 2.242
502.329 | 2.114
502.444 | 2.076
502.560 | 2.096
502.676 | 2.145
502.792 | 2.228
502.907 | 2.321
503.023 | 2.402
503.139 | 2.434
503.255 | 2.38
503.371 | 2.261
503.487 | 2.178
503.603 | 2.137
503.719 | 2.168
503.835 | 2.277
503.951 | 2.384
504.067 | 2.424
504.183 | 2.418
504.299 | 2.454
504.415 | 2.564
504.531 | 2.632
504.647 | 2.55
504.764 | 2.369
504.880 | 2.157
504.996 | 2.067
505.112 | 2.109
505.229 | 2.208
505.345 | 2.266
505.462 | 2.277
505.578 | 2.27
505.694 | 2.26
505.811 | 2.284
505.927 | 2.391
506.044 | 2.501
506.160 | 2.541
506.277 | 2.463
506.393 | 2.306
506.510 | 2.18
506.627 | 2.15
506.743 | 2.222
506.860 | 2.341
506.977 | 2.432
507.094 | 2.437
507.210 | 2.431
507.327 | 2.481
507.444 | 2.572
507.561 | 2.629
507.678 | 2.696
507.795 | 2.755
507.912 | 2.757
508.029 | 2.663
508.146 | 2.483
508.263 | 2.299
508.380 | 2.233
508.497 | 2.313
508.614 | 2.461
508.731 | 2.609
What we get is 0.076 nm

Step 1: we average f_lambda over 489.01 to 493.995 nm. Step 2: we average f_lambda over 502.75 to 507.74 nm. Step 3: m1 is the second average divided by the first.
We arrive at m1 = 0.85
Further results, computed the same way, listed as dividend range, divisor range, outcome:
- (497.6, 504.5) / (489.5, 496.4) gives 0.80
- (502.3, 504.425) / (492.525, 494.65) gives 0.77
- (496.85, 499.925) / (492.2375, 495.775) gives 0.78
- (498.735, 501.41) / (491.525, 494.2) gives 0.75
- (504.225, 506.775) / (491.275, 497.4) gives 0.86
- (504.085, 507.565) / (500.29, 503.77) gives 1.10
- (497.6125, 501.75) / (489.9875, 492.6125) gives 0.78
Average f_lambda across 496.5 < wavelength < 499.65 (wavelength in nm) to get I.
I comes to 2.28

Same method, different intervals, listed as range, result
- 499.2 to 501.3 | 2.13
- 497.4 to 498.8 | 2.2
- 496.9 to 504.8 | 2.24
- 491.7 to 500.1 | 2.55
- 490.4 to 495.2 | 2.93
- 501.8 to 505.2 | 2.3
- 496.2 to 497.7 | 2.27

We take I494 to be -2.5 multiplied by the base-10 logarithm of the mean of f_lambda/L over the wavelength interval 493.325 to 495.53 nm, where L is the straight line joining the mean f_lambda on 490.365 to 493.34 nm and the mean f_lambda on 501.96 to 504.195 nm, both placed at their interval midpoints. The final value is -0.10 mag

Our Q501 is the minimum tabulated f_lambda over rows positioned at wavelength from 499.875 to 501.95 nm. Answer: 1.804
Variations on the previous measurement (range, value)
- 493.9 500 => 1.839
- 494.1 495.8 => 1.877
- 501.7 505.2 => 2.067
